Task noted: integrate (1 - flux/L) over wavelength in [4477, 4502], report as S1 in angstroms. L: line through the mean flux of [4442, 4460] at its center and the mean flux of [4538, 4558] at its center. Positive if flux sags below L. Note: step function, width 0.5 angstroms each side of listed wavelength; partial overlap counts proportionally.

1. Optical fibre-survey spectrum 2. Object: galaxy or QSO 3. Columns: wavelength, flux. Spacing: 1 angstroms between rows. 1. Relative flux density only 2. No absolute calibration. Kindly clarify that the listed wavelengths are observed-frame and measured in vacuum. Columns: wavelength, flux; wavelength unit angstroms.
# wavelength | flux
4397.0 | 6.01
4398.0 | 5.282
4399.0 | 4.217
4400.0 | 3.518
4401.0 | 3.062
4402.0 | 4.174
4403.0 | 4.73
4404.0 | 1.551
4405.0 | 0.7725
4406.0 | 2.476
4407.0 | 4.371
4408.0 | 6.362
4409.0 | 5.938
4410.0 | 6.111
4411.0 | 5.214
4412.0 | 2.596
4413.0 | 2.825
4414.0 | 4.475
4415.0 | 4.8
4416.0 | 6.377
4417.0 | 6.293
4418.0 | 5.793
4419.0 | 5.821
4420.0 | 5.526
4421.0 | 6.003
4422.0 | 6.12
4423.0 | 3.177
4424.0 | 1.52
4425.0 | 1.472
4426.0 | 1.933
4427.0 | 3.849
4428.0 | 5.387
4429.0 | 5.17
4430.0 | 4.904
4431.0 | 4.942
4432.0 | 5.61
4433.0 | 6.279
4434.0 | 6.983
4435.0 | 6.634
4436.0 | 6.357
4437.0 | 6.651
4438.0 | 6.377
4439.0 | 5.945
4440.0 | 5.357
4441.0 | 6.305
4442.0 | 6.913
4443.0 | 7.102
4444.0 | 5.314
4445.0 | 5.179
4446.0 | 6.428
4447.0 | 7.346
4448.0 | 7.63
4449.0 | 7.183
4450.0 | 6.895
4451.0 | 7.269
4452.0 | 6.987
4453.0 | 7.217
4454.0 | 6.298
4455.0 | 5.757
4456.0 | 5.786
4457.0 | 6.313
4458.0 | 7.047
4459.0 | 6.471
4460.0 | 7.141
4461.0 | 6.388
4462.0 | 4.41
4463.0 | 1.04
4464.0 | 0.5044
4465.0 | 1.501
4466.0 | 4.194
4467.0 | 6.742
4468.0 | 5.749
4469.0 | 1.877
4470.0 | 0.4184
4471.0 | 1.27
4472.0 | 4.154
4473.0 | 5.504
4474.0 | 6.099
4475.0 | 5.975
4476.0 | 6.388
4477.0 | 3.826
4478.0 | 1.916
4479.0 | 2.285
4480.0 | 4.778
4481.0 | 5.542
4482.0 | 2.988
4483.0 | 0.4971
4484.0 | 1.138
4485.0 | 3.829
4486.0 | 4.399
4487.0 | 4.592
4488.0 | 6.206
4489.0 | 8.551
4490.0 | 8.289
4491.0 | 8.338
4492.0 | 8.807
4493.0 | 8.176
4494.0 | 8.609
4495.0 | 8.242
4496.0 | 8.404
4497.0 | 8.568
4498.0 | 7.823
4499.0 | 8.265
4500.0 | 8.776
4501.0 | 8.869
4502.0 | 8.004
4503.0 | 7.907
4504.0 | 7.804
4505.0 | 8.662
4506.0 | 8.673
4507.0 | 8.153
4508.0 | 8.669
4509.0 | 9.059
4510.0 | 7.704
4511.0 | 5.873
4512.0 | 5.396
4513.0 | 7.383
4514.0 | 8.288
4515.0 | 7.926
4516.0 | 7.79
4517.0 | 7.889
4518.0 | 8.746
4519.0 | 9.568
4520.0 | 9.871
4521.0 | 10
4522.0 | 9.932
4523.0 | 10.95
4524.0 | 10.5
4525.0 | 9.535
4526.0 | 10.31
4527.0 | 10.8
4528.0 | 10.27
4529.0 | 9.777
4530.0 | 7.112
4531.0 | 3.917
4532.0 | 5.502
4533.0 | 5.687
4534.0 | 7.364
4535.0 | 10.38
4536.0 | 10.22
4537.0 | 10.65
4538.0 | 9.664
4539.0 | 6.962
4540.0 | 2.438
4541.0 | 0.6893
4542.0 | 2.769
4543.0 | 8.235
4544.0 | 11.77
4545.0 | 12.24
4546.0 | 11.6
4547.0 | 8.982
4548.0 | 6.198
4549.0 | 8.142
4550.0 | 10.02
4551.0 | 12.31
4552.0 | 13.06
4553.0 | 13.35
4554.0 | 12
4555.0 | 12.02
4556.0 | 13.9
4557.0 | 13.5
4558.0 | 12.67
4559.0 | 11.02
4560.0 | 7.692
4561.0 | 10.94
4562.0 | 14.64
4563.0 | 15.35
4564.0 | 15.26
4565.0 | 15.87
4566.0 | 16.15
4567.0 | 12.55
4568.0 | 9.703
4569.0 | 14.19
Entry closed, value 5.45 angstroms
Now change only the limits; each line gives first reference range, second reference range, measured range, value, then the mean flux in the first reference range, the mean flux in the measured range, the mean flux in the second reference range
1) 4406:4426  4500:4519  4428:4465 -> -1.6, 4.65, 5.93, 8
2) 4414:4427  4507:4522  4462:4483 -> 9.6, 4.54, 3.58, 8.21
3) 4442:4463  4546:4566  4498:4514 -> 2.3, 6.39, 7.95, 12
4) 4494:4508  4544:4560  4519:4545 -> 4.5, 8.34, 8.32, 11.3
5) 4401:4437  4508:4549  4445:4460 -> -2.5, 4.65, 6.72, 8.25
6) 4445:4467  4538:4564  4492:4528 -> -1.6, 5.72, 8.63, 10.2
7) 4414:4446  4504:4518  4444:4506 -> 8.6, 5.36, 5.81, 7.84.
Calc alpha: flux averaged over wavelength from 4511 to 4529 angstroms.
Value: 9.05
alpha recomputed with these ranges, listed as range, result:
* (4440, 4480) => 5.2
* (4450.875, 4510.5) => 5.91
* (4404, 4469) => 5.25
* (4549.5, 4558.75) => 12.5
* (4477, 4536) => 7.46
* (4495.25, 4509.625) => 8.39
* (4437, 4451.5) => 6.52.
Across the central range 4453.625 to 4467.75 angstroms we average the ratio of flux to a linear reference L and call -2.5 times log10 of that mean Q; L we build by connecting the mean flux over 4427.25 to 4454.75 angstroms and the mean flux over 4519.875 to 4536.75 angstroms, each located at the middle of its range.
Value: 0.35 mag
